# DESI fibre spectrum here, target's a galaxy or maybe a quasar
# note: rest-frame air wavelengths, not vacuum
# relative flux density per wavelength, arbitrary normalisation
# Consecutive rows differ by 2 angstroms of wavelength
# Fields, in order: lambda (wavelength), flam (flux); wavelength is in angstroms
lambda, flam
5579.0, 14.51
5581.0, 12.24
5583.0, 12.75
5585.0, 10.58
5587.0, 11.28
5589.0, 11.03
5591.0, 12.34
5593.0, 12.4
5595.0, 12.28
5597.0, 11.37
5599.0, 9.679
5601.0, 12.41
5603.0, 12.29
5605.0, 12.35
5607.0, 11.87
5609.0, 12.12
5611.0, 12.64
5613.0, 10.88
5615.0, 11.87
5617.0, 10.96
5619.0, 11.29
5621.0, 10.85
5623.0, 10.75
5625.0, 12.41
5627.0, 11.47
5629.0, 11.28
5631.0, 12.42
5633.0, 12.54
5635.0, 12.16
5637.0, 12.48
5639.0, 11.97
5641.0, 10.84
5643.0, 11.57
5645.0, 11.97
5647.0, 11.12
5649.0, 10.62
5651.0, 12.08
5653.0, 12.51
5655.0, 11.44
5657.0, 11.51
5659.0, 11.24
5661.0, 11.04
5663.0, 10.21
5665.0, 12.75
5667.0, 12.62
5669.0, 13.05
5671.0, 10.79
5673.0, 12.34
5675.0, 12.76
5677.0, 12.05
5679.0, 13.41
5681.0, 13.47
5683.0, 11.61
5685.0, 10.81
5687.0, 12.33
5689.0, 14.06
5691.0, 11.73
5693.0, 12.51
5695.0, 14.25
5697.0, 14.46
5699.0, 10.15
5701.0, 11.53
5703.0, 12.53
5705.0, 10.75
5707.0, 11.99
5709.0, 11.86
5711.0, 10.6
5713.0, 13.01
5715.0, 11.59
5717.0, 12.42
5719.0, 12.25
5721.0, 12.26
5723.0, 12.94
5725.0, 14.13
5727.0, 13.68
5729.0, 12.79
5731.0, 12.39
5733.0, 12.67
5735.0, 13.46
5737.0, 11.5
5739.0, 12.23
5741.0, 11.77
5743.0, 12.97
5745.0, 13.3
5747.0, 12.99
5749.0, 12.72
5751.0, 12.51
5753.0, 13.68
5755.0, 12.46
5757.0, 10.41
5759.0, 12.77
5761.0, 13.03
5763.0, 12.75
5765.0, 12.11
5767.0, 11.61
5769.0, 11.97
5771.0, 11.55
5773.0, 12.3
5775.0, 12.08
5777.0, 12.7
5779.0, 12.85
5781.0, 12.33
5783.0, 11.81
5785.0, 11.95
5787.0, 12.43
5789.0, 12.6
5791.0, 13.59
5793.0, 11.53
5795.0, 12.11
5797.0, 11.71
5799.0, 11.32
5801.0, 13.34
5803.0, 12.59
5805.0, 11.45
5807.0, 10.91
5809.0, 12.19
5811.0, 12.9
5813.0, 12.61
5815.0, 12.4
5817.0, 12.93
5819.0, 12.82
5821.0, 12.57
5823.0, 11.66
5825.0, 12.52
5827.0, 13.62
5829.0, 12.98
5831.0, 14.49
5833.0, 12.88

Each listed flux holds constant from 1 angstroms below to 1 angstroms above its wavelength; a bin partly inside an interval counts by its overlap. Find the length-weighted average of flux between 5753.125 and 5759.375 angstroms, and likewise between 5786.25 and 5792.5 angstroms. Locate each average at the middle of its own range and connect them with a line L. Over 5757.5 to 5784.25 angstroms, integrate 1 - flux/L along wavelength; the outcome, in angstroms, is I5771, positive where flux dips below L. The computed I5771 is 0.2 angstroms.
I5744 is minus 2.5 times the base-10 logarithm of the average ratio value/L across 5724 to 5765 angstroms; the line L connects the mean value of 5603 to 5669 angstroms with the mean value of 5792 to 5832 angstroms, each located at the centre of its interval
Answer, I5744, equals -0.05 mag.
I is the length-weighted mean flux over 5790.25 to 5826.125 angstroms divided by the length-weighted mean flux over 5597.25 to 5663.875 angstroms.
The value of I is 1.06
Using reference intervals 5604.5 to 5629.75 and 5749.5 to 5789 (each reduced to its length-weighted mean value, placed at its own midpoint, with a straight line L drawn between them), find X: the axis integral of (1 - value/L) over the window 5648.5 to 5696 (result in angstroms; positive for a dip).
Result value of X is -1.2 angstroms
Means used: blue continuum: 11.6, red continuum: 12.3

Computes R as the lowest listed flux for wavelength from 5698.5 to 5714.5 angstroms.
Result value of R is 10.15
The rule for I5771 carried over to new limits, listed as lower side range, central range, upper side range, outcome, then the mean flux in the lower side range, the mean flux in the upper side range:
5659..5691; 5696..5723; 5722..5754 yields 1.2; 12.2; 12.9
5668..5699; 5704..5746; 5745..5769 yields 0.3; 12.6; 12.5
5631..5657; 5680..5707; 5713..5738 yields 0.0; 11.8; 12.7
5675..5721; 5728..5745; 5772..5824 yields -0.3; 12.3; 12.3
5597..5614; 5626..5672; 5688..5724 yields 1.0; 11.8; 12.3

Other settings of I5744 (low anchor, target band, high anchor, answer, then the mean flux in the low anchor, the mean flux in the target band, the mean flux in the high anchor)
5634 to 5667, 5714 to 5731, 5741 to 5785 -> -0.05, 11.6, 12.7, 12.4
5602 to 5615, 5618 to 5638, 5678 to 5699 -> 0.04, 12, 11.8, 12.7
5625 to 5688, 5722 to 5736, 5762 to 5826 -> -0.09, 11.9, 13.2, 12.3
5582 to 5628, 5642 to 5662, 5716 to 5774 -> 0.04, 11.6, 11.5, 12.5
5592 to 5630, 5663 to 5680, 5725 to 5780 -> -0.03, 11.6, 12.3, 12.5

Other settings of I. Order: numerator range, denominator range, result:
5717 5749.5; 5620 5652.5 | 1.09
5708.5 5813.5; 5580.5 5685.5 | 1.05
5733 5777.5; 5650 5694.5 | 1.02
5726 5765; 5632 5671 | 1.07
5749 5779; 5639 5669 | 1.06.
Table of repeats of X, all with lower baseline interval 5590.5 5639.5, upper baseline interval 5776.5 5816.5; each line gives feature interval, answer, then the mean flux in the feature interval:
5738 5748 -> -0.4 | 12.7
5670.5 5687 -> -0.3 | 12.2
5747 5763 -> -0.5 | 12.6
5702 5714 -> 0.2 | 11.8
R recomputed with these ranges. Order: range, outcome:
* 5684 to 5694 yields 10.81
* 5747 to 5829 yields 10.41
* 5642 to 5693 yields 10.21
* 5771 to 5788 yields 11.55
